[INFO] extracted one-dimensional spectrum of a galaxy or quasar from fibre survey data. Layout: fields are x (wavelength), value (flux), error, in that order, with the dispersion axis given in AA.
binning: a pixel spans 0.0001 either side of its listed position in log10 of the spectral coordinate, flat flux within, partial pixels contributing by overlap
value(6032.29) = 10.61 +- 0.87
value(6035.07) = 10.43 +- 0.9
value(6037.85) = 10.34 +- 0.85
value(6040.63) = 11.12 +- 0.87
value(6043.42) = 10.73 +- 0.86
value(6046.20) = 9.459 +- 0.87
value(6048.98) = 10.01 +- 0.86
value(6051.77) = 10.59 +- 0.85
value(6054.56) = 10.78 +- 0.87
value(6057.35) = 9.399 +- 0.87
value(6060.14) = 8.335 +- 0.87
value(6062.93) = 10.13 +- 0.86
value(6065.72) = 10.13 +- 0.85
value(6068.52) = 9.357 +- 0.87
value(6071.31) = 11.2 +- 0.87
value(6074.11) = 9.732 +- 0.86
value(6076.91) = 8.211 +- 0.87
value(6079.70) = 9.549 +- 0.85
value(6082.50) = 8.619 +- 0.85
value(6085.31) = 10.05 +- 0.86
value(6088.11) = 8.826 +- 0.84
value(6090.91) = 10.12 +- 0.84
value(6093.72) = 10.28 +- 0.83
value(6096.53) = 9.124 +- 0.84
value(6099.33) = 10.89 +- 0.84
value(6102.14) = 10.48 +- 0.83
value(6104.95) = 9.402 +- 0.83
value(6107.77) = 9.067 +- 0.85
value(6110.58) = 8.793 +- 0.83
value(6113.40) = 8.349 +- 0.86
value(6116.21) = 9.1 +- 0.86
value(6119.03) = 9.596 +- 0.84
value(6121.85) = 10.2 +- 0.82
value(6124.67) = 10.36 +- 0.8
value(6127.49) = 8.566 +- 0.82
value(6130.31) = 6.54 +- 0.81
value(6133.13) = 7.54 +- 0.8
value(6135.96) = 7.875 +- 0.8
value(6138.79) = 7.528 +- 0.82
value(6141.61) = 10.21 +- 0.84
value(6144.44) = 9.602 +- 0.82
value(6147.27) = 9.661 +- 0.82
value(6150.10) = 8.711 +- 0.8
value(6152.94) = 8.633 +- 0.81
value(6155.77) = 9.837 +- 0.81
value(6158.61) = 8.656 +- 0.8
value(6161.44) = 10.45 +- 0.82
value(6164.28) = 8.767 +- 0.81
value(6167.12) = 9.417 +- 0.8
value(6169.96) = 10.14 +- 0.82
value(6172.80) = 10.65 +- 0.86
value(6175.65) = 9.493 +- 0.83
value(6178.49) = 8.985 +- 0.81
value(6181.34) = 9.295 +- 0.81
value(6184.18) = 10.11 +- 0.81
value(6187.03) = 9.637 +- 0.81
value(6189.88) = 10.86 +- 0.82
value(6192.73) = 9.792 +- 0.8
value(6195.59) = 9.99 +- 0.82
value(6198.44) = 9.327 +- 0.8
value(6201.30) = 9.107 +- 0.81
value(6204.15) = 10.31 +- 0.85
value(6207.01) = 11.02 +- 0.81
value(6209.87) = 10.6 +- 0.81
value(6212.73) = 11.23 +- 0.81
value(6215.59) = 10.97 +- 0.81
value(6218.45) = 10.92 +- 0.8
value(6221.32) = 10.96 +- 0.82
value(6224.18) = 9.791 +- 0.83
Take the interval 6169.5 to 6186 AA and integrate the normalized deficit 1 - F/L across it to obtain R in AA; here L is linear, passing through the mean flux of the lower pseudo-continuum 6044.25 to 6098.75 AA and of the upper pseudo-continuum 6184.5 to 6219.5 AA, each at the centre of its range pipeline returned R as 0.71 AA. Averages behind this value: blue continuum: 9.71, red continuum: 10.3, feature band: 9.76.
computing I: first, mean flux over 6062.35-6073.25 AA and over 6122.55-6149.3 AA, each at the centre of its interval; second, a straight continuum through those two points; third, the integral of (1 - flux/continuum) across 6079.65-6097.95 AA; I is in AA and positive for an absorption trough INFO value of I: 0.41 AA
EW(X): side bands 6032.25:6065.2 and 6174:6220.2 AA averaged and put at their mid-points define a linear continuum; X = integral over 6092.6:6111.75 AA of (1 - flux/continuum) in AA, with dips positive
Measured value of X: 0.8 AA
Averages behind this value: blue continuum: 10.1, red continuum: 10.1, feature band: 9.72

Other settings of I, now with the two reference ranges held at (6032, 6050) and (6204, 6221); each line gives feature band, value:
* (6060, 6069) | 0.7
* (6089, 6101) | 0.5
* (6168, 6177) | 0.6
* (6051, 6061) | 0.6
